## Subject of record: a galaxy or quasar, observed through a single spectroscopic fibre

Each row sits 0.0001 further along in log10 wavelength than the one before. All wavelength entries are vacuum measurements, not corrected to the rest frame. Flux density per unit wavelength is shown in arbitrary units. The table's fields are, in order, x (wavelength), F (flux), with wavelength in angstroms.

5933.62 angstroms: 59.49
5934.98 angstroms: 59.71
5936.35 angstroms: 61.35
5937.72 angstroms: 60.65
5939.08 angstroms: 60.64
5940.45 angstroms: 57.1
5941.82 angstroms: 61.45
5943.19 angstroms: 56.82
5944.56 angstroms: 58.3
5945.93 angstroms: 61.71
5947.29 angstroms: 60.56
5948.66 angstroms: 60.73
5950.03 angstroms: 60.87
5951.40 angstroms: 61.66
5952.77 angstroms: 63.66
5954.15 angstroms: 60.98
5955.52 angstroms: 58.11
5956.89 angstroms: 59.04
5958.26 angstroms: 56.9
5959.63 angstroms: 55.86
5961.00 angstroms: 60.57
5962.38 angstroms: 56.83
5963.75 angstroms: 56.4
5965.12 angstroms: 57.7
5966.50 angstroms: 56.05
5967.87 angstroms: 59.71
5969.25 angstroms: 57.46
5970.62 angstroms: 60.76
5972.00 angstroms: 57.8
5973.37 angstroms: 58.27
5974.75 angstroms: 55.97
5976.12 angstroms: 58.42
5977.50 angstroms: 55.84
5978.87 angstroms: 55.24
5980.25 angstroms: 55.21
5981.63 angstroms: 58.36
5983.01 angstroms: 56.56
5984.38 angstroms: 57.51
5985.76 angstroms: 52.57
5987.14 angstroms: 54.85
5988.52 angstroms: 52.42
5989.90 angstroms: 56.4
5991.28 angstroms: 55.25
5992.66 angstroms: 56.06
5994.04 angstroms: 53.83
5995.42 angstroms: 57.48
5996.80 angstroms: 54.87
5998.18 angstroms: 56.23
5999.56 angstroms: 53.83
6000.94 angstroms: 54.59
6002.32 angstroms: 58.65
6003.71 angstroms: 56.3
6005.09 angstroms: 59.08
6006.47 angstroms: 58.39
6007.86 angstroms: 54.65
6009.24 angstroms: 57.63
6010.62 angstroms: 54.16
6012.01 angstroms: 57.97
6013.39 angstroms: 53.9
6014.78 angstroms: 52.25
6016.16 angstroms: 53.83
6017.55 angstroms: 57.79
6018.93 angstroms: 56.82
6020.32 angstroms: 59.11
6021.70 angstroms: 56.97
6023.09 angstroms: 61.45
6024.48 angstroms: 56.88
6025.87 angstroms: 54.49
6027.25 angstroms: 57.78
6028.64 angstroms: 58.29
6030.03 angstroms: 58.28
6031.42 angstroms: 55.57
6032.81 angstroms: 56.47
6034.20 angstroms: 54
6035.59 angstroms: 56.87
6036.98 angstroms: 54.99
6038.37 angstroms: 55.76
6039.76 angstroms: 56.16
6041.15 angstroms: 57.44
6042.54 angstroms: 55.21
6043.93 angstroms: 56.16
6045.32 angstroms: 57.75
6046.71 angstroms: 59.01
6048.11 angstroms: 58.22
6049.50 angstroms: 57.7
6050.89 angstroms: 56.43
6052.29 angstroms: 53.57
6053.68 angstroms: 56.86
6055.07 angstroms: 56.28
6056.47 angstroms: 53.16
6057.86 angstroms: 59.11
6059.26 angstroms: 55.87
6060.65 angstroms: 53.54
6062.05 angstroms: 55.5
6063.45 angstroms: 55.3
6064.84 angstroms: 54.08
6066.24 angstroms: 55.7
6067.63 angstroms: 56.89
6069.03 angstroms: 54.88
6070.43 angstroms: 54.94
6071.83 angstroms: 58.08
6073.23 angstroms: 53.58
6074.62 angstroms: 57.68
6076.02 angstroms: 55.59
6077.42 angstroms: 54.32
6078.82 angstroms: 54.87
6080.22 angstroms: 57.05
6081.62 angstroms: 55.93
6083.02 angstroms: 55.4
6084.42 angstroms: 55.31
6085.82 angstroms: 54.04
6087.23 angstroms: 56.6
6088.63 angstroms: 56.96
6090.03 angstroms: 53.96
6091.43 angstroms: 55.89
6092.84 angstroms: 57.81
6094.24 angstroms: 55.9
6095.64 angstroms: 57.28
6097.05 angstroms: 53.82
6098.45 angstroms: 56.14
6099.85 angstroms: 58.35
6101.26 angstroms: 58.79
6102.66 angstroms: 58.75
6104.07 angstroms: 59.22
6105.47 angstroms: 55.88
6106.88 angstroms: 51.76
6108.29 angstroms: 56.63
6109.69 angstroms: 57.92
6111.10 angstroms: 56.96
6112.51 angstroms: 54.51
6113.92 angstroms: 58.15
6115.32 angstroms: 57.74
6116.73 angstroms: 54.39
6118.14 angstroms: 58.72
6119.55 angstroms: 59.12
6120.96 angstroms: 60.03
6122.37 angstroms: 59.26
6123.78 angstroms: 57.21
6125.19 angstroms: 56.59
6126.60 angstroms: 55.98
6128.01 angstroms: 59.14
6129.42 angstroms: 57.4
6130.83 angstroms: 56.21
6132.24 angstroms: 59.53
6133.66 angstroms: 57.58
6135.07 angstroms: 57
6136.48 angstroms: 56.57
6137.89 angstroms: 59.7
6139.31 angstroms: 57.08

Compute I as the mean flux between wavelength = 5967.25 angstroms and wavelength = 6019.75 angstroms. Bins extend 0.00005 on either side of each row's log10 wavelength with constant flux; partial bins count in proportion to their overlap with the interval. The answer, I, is 56.2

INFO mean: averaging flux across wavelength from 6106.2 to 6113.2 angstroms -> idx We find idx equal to 55.5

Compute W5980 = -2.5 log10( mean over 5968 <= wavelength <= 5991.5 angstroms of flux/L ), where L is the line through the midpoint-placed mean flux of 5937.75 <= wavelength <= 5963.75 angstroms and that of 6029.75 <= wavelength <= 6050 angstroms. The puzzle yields 0.039 mag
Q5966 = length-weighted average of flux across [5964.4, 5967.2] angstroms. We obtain 56.9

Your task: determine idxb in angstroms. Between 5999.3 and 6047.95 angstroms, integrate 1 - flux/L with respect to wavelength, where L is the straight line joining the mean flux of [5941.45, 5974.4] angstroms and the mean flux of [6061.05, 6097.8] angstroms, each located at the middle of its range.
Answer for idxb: 0.5 angstroms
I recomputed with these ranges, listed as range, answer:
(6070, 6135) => 56.7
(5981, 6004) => 55.6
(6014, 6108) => 56.2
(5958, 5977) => 57.8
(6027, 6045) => 56.4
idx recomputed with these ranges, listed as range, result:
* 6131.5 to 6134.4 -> 58.4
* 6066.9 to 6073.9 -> 55.7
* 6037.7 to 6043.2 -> 56.2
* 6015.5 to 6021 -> 56.9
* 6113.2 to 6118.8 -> 57.3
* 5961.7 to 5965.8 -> 57.1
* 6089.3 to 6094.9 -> 55.9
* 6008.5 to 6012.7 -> 56.6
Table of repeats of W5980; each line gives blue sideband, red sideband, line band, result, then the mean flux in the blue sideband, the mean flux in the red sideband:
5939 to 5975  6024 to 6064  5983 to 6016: 0.04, 59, 56.3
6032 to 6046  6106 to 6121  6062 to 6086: 0.02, 56.1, 56.7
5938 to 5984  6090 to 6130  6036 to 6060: 0.02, 58.6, 57.1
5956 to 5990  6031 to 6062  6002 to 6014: 0.00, 56.9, 56.2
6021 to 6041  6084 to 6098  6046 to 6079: 0.01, 56.7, 55.8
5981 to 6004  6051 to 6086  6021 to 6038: -0.02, 55.6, 55.5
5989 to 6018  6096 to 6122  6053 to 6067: 0.02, 55.8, 57.1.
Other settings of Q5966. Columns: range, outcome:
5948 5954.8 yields 61.5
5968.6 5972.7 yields 58.8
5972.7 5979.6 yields 56.7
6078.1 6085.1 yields 55.7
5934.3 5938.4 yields 60.6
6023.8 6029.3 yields 56.9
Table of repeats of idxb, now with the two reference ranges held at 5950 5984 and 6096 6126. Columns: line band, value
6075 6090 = 0.5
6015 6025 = 0.1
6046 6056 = 0.1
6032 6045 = 0.4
